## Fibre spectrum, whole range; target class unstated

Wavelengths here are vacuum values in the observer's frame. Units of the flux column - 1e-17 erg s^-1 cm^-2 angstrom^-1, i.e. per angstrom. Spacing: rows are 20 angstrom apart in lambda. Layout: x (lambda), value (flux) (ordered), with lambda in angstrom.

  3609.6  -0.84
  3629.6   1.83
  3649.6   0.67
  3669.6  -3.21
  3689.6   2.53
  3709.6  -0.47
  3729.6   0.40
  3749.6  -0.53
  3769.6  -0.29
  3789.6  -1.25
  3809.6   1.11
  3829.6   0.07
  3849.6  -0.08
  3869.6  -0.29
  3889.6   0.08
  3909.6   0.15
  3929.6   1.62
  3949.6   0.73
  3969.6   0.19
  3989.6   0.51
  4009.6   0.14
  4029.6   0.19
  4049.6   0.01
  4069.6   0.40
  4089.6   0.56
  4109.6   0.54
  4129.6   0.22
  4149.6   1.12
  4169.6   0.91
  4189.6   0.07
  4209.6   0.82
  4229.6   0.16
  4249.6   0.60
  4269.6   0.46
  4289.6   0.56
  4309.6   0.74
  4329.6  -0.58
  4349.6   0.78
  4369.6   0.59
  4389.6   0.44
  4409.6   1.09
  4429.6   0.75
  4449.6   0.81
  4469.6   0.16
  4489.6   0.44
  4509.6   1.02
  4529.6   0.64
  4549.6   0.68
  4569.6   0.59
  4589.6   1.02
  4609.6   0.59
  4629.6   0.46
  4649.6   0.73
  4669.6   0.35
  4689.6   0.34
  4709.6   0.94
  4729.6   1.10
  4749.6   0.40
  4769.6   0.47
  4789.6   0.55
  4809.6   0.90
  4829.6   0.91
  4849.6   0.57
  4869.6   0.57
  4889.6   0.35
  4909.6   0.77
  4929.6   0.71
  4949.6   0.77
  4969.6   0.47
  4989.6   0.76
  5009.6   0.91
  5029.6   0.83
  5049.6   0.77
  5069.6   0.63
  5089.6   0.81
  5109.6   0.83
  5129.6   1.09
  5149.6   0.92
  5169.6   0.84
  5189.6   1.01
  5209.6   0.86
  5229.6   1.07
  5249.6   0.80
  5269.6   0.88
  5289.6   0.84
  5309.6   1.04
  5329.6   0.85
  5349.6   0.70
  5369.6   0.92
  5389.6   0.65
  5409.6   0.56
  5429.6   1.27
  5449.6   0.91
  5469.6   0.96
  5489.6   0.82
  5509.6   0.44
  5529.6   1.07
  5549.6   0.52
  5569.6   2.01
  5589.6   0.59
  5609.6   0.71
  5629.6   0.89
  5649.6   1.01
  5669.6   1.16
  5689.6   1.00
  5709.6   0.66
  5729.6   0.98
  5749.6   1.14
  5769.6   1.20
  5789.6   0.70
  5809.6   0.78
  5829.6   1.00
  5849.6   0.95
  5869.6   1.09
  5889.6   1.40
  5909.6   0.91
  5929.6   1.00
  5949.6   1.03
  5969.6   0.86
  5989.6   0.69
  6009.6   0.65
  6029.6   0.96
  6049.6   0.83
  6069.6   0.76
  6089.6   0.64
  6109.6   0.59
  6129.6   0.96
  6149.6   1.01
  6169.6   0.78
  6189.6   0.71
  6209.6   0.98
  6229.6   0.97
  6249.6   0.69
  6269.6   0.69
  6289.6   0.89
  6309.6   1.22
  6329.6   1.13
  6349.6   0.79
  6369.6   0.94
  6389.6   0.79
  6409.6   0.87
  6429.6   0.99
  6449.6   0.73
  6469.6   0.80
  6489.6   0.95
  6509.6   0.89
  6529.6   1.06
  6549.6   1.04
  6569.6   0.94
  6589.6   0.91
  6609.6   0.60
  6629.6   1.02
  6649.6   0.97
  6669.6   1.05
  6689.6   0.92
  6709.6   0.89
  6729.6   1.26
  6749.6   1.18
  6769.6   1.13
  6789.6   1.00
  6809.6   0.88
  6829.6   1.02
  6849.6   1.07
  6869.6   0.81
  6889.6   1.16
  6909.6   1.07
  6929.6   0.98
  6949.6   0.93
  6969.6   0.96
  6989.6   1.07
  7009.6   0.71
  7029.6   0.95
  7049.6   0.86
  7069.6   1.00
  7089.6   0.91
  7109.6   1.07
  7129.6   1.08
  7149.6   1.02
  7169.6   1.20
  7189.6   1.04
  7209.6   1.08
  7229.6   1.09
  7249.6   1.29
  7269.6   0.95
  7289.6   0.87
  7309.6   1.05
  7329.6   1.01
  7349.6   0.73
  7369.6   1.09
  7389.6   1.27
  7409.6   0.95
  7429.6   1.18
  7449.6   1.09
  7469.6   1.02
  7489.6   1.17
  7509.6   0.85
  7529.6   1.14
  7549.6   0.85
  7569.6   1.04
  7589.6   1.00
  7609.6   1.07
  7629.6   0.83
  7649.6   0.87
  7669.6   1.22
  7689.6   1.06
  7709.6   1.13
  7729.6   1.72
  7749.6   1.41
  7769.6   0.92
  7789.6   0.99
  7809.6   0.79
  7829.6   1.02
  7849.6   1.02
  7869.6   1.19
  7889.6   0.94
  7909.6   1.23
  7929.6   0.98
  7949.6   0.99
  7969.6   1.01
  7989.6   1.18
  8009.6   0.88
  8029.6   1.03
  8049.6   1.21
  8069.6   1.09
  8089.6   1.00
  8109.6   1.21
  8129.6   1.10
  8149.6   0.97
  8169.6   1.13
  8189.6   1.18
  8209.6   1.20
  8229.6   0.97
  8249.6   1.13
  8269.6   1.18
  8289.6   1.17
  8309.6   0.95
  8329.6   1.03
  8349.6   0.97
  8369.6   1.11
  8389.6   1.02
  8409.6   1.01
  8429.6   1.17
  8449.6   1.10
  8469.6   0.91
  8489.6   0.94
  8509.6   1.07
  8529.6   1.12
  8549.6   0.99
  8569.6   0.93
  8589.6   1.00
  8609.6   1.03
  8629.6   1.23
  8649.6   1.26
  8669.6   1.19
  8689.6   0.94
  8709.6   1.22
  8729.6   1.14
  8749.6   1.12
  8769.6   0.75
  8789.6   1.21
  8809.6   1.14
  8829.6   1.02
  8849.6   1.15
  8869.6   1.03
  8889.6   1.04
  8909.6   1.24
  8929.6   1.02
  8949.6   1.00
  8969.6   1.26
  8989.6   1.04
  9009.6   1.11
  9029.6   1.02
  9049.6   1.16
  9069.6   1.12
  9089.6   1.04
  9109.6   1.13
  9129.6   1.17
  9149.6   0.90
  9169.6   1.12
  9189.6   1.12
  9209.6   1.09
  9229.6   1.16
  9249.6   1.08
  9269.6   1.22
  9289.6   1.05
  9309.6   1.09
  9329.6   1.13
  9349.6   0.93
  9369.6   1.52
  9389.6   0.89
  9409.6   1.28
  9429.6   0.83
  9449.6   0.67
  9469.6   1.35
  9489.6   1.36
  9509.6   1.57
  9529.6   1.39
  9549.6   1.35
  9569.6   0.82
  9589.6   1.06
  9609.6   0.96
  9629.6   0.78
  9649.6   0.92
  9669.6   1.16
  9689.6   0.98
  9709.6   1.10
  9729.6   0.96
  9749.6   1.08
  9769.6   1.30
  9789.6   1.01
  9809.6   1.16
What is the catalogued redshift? 0.176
